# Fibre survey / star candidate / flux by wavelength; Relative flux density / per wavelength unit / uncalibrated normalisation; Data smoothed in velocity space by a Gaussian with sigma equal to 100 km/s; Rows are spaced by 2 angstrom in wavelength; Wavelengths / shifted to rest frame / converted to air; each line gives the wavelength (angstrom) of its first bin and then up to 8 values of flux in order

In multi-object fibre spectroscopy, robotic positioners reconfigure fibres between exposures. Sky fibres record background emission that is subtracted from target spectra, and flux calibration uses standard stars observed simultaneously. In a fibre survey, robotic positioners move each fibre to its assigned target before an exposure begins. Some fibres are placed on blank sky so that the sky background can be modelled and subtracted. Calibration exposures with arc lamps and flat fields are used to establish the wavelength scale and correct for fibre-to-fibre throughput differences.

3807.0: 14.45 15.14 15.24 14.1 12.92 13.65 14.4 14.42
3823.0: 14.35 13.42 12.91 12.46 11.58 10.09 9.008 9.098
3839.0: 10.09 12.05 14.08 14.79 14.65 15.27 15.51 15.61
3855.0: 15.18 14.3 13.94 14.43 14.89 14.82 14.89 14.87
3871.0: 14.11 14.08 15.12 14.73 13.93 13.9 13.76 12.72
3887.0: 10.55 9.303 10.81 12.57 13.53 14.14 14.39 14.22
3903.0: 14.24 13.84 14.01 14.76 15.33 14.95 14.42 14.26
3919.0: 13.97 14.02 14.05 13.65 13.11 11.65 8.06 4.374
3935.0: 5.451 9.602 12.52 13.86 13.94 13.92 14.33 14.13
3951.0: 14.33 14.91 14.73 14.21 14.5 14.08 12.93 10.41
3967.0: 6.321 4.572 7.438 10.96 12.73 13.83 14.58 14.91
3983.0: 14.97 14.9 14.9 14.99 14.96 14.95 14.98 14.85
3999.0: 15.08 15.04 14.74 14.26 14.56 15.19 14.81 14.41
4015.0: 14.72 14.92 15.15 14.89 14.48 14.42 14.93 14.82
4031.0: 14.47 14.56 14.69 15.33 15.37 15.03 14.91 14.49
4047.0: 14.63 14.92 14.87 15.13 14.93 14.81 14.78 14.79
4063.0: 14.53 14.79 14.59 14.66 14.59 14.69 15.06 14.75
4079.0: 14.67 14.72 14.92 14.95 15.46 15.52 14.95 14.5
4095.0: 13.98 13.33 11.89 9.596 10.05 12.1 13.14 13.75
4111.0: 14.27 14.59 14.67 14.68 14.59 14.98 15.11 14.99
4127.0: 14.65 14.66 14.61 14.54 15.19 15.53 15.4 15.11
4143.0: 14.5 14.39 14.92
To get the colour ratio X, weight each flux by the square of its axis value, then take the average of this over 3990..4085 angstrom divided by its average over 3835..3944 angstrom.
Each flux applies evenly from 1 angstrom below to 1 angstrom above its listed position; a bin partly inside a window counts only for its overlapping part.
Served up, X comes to 1.21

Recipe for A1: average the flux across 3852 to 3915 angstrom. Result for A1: 13.9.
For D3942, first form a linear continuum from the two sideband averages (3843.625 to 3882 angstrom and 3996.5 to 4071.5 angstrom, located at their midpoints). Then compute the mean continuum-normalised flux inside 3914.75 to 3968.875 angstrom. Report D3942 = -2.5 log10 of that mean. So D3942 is 0.20 mag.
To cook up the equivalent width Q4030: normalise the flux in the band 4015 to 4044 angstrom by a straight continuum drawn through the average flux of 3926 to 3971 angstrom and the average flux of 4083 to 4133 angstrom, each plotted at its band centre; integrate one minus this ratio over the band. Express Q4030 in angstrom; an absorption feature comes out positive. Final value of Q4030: -4.7 angstrom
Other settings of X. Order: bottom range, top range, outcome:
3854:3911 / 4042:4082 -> 1.17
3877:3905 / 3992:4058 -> 1.22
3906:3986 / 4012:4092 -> 1.24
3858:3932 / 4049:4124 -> 1.15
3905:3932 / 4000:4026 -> 1.14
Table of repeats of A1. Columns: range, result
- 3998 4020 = 14.8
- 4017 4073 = 14.8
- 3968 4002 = 13.4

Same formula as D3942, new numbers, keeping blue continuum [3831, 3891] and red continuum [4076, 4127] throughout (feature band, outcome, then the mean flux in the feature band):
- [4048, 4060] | -0.077 mag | 14.9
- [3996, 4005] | -0.084 mag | 14.9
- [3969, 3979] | 0.246 mag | 10.9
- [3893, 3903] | -0.037 mag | 13.9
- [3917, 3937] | 0.223 mag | 11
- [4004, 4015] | -0.068 mag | 14.7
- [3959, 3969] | 0.268 mag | 10.7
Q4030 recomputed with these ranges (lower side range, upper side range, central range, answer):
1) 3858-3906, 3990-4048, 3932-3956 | 3.4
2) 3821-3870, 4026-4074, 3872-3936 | 4.4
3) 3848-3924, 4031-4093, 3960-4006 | 4.4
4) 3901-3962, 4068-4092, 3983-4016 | -2.1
